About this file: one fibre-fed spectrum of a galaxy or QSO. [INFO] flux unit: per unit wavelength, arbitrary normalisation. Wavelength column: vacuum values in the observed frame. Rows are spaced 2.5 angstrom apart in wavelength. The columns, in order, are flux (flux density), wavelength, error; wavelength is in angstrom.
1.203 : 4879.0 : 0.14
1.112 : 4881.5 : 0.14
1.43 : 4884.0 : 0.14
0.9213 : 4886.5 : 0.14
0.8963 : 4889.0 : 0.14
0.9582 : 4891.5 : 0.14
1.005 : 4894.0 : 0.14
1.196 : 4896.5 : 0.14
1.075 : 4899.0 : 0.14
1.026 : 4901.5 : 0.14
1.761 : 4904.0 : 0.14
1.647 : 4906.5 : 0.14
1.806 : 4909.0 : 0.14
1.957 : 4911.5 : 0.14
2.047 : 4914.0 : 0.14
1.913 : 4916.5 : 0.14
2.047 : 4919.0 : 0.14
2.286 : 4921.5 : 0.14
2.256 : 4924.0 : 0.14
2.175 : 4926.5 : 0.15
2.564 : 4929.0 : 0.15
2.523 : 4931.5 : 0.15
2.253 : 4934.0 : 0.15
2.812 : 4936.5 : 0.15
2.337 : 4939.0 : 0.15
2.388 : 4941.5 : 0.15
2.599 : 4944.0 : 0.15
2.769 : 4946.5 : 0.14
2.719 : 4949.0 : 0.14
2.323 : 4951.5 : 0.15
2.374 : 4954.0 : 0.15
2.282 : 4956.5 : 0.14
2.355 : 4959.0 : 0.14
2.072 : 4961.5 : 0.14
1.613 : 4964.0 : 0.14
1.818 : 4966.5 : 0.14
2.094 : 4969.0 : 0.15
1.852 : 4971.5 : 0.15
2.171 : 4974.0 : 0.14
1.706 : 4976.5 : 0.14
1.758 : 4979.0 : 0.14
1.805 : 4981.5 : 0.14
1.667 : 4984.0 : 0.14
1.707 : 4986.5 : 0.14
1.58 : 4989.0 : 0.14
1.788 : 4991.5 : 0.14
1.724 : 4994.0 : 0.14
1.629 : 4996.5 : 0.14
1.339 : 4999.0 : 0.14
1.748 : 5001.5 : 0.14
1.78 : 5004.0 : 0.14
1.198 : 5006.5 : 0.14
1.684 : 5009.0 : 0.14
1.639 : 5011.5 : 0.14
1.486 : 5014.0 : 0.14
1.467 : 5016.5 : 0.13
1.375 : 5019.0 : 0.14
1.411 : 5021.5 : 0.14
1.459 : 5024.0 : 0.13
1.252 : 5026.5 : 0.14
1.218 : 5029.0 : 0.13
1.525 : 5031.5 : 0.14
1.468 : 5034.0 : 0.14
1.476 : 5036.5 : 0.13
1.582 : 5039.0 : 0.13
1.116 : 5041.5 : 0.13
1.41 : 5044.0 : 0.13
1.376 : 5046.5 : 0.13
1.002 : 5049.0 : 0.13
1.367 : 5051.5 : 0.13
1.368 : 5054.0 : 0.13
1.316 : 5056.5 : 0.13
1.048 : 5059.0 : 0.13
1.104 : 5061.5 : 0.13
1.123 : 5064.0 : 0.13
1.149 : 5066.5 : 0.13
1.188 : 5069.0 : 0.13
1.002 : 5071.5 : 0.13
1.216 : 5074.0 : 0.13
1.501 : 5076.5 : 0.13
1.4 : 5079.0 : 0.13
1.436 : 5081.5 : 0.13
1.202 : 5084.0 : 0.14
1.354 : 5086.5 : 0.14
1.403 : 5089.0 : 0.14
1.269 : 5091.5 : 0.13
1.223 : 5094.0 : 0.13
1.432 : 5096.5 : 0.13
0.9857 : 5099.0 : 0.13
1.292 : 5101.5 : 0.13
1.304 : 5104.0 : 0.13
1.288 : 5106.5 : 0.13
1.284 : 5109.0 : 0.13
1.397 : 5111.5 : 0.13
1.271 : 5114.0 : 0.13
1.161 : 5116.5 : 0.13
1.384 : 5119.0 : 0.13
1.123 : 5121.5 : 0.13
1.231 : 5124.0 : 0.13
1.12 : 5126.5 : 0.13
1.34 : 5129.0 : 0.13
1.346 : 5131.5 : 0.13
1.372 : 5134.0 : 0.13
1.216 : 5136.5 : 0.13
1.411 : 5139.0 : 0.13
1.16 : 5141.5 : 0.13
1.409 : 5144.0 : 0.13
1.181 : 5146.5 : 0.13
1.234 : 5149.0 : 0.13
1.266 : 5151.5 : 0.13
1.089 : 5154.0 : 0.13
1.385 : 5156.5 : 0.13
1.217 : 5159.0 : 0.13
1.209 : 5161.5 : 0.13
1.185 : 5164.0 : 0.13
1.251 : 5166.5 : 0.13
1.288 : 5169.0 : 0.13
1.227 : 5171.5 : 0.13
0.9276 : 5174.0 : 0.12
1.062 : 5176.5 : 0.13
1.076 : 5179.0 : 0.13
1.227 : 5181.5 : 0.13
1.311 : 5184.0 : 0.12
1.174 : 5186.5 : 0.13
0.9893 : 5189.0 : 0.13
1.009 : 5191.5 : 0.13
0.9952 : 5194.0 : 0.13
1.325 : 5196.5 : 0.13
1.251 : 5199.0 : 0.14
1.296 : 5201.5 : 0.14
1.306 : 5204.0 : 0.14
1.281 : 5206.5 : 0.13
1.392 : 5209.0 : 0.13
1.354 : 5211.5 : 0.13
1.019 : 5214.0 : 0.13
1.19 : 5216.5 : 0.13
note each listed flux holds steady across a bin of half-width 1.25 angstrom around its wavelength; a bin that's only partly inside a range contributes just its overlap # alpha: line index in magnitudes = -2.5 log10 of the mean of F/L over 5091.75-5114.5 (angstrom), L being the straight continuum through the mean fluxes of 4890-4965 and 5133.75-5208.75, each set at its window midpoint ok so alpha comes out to 0.13 mag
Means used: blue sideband 2.04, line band 1.28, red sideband 1.21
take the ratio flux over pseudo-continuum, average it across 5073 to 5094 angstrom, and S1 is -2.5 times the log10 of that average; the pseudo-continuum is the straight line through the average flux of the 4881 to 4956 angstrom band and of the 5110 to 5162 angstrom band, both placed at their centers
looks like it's 0.06 mag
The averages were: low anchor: 1.92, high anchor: 1.26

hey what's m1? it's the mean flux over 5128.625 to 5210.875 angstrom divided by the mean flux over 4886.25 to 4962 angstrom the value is 0.61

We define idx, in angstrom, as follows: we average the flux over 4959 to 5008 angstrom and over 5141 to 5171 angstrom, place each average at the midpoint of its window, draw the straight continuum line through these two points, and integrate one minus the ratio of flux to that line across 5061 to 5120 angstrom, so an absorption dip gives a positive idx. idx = 6.8 angstrom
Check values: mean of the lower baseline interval 1.75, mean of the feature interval 1.27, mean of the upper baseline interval 1.24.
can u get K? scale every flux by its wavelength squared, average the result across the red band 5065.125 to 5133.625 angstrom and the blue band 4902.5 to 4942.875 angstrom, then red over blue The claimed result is 0.6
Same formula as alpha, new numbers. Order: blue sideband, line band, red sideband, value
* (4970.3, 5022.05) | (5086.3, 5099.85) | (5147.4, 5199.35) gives 0.09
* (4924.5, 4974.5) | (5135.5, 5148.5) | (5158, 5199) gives 0.05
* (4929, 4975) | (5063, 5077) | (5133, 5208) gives 0.40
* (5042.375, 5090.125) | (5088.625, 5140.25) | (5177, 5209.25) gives -0.04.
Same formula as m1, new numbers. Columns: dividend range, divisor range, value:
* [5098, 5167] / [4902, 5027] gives 0.65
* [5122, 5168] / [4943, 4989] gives 0.60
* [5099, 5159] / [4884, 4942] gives 0.70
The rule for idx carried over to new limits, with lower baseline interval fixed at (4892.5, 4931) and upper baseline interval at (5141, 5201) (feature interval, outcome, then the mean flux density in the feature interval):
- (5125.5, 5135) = -0.1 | 1.3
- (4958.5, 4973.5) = -2.6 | 1.96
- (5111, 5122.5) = 0.5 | 1.26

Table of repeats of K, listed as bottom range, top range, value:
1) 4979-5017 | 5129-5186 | 0.81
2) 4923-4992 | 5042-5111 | 0.61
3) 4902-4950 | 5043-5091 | 0.60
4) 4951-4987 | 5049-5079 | 0.64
